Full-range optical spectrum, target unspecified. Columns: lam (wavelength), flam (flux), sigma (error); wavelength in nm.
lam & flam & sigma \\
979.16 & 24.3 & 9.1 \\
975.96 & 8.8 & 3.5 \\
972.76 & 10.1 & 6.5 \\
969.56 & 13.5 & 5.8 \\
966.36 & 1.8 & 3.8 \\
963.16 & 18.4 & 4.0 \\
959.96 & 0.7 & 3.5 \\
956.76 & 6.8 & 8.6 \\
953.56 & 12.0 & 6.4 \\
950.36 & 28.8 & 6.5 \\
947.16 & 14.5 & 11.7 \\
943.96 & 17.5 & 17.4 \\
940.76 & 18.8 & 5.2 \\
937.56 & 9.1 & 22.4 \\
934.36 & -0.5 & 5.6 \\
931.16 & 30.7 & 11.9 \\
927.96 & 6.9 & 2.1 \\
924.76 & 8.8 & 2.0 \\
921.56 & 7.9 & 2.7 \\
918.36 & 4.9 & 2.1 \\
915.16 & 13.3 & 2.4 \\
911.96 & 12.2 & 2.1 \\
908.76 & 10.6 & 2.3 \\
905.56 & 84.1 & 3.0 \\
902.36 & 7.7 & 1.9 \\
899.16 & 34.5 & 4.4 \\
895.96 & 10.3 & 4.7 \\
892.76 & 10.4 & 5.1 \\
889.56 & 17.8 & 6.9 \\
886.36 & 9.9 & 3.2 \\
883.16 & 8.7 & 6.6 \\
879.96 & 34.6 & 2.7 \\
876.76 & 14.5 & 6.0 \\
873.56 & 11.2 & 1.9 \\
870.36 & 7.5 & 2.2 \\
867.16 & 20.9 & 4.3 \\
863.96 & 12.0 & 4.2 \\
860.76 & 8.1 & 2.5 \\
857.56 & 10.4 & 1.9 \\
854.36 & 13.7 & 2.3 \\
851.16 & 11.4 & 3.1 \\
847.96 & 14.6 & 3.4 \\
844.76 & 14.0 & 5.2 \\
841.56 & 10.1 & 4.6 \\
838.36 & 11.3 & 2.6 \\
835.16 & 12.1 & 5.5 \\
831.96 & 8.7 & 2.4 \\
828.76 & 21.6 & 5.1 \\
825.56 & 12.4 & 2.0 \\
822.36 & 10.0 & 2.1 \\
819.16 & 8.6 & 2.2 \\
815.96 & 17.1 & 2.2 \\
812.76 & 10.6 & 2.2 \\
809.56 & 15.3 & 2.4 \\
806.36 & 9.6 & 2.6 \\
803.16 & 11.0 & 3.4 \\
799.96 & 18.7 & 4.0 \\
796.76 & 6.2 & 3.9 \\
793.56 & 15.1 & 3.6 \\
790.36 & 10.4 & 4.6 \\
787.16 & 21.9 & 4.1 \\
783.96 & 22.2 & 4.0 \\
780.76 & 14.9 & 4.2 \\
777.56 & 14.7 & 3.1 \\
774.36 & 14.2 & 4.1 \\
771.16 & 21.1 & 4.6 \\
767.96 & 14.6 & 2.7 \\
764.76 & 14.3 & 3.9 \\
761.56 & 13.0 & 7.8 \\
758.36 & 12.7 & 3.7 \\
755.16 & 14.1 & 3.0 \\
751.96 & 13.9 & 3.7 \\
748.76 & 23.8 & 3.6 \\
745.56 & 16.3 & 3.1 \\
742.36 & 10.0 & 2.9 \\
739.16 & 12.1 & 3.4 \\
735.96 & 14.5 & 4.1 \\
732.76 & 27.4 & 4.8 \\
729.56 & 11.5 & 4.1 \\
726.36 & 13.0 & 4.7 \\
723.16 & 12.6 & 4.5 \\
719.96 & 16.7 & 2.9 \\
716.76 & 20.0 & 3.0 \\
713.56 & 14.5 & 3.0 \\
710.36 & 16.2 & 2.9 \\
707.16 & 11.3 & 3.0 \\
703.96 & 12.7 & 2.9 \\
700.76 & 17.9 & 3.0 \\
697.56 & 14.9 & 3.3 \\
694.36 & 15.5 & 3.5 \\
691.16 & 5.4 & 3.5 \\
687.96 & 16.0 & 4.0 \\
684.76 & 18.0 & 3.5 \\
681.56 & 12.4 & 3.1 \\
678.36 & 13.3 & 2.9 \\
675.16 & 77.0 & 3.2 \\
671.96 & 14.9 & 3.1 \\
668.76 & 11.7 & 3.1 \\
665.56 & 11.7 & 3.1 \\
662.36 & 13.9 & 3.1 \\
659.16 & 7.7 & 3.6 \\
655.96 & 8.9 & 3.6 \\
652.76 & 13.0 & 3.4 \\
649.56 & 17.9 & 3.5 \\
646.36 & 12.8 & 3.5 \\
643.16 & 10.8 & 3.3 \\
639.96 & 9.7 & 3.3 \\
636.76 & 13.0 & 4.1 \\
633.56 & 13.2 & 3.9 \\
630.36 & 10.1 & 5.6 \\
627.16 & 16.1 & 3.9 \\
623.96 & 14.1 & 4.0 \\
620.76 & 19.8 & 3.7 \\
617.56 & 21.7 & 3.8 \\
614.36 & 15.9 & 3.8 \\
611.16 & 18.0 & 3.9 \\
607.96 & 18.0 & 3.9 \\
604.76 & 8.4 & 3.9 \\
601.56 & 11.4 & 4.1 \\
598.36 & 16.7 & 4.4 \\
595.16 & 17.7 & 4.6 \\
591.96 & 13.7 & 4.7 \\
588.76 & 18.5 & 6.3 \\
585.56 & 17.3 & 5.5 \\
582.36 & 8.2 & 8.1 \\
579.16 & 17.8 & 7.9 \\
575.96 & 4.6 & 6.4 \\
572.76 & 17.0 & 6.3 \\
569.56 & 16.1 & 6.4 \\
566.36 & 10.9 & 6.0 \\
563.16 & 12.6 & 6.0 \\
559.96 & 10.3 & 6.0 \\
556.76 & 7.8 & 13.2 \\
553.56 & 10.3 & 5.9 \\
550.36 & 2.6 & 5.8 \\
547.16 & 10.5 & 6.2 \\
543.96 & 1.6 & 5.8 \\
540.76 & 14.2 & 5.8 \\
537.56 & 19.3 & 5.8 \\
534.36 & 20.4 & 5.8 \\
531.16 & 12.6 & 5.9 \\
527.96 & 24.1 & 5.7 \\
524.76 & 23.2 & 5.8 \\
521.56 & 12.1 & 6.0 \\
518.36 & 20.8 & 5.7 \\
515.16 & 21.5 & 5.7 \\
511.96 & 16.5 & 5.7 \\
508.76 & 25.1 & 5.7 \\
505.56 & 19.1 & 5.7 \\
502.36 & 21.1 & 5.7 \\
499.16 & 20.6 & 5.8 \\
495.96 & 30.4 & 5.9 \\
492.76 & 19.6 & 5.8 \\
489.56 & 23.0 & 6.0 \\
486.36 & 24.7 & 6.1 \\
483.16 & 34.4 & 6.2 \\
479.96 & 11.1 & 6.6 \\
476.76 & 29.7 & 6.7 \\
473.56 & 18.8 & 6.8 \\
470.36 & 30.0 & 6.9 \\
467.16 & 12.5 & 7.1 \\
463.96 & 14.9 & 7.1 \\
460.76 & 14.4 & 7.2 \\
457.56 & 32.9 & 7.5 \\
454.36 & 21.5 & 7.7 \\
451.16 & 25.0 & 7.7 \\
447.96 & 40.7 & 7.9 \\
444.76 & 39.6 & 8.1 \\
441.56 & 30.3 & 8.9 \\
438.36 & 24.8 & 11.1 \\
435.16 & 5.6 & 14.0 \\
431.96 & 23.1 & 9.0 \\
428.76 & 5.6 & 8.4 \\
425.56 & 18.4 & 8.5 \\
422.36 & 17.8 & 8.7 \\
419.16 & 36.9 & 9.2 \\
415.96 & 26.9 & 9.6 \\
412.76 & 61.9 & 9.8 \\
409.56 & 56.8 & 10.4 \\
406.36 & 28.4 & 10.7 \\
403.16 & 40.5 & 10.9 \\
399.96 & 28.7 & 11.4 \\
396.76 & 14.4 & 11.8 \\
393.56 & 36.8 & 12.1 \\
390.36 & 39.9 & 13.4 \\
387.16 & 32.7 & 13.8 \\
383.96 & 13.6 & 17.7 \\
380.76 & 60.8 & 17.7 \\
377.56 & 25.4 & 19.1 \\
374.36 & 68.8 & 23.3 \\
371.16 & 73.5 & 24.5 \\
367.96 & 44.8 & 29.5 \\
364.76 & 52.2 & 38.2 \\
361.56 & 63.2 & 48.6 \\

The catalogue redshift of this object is 0.81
